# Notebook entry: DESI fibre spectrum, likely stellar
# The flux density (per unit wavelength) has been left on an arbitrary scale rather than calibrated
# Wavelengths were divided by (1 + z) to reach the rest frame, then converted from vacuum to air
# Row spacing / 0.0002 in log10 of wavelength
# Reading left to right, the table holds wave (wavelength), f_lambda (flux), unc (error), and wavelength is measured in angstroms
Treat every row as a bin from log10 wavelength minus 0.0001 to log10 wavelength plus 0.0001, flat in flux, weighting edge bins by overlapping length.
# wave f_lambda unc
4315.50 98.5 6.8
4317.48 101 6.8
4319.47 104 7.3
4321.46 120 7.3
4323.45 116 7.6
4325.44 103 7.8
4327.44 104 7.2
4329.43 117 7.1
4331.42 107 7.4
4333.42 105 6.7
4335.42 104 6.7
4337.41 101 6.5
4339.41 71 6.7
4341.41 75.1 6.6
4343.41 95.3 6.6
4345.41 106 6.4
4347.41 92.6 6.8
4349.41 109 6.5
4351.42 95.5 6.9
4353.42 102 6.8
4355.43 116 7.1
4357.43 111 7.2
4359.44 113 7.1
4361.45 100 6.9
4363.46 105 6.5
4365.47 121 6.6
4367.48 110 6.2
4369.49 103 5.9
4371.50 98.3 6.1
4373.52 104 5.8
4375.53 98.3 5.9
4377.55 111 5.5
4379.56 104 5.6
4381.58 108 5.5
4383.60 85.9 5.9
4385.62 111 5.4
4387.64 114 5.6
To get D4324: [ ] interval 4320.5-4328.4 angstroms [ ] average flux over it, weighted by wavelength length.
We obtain 111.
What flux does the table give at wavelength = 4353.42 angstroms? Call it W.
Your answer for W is 102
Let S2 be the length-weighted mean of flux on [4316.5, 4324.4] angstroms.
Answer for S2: 110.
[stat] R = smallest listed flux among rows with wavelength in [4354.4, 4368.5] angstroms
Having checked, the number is 100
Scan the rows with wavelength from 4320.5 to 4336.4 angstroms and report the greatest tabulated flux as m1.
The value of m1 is 120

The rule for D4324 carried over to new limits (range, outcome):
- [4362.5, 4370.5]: 110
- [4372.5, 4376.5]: 101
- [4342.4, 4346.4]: 101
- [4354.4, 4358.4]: 113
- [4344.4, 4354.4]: 101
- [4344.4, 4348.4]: 99.4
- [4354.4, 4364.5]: 109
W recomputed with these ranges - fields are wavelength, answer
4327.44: 104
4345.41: 106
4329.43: 117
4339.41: 71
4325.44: 103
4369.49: 103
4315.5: 98.5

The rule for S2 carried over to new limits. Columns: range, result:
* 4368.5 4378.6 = 103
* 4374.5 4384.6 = 101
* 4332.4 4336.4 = 104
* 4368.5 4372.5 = 101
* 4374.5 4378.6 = 105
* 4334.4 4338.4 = 103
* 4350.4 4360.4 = 107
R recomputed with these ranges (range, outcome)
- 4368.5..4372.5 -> 98.3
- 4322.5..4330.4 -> 103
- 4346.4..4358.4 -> 92.6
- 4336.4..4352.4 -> 71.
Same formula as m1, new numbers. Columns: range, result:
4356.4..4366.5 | 121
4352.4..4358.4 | 116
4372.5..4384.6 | 111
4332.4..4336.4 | 105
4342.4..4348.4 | 106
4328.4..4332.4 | 117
